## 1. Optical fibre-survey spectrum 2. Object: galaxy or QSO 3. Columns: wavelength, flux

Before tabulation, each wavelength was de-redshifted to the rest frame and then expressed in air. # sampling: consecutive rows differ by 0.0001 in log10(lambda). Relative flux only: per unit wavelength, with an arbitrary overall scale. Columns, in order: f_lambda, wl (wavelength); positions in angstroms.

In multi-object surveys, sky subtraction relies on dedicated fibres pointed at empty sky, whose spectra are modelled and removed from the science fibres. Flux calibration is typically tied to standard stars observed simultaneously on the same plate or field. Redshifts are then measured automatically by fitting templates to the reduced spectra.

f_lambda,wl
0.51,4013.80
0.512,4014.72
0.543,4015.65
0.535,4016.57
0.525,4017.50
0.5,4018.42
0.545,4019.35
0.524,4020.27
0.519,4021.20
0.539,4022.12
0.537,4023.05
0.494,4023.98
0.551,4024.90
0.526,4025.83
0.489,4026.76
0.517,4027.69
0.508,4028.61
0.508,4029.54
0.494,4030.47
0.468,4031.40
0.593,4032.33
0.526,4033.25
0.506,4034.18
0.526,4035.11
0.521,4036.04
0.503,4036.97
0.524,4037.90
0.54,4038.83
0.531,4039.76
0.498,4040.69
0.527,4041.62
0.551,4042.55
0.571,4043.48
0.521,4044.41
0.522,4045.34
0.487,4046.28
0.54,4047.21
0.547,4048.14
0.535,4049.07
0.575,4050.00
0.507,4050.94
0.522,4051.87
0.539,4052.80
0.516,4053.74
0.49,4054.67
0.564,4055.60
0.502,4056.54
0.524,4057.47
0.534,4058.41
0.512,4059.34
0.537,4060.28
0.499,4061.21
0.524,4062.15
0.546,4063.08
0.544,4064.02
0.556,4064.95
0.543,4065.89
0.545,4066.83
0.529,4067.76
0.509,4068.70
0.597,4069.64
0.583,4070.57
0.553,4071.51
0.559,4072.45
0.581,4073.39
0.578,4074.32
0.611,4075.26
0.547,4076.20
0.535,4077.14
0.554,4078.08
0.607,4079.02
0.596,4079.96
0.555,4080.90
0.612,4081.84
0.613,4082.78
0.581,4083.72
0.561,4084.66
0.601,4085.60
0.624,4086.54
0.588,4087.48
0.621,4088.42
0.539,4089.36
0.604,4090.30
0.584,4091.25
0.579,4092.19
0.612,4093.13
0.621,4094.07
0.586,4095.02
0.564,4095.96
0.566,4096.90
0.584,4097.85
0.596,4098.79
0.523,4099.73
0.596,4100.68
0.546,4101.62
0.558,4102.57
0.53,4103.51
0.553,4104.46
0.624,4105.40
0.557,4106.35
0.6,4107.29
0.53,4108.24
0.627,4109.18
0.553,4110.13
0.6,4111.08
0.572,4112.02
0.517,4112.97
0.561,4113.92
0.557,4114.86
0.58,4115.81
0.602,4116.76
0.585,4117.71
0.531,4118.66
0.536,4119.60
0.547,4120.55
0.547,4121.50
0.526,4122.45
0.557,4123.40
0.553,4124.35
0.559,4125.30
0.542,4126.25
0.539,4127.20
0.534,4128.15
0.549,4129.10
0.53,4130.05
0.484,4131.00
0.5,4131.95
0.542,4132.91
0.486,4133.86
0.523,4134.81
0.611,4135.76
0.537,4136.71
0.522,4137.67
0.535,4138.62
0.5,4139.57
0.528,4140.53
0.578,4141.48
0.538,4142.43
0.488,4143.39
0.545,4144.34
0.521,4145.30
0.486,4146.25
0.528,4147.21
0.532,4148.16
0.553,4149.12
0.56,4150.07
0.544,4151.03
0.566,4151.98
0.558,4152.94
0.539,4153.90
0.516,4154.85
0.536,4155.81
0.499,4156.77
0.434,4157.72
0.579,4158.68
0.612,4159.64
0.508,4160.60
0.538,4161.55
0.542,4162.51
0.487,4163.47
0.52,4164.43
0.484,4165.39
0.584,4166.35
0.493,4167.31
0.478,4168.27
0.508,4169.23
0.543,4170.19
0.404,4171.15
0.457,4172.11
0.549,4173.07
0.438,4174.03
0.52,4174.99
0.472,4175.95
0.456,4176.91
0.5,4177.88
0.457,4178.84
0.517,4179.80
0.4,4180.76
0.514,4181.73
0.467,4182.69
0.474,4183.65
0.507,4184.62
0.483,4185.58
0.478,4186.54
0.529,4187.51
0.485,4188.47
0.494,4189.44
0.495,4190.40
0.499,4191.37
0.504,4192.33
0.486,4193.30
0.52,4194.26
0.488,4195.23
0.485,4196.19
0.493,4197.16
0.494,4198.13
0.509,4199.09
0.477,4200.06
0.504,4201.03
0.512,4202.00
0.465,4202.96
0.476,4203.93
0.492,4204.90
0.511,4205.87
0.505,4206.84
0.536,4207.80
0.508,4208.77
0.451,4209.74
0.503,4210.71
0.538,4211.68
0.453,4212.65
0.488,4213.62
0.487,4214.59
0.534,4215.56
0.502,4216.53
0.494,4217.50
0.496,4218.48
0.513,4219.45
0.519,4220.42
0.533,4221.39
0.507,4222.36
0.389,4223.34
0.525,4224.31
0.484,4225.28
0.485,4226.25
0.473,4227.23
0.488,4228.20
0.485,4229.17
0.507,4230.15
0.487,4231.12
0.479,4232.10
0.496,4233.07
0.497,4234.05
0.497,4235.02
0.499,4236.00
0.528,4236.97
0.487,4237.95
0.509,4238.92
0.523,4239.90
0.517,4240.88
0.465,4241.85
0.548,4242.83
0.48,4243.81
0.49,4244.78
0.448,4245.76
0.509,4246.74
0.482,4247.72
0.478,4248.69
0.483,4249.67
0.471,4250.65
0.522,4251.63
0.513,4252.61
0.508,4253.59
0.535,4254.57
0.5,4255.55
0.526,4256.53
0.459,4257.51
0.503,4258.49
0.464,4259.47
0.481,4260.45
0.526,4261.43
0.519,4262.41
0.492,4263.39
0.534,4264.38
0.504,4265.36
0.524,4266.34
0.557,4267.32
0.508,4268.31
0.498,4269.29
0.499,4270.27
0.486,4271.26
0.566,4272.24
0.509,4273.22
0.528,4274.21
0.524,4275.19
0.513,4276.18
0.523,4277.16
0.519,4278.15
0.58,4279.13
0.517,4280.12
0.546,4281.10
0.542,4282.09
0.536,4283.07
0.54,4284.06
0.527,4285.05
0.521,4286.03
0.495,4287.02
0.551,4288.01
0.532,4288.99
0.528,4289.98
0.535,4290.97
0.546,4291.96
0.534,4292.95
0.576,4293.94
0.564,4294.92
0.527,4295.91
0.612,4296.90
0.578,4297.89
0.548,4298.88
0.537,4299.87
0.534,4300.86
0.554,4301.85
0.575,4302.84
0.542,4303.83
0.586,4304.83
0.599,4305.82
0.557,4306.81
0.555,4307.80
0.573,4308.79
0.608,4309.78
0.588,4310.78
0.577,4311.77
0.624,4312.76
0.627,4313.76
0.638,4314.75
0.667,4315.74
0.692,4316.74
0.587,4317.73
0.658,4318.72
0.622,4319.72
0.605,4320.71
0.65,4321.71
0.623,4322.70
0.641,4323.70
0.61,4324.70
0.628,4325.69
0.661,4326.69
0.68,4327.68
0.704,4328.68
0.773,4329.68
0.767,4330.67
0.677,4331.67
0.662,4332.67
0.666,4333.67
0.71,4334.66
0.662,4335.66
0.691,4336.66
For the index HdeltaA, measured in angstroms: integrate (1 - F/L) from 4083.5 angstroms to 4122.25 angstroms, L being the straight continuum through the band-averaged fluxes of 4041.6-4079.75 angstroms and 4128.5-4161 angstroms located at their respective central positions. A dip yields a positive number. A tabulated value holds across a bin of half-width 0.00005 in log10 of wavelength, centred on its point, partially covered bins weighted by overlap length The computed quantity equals -2.7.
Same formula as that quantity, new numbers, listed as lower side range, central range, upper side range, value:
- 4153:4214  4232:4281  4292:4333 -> 4.9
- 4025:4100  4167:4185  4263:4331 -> 2.5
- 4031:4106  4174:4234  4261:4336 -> 8.1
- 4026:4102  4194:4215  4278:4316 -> 2.3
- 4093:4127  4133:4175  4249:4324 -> 2.9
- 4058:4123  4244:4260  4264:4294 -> 1.2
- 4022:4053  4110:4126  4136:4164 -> -0.8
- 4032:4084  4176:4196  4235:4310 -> 1.7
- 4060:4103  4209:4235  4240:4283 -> 1.5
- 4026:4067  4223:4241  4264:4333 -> 2.3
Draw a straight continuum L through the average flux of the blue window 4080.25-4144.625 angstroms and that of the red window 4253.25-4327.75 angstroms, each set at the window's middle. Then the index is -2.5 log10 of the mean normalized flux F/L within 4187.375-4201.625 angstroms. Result 0.13 mag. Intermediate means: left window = 0.561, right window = 0.557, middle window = 0.497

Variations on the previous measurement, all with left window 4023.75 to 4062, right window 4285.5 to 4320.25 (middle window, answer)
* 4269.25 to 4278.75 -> 0.10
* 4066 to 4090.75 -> -0.09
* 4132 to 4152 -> 0.02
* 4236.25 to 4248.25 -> 0.13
